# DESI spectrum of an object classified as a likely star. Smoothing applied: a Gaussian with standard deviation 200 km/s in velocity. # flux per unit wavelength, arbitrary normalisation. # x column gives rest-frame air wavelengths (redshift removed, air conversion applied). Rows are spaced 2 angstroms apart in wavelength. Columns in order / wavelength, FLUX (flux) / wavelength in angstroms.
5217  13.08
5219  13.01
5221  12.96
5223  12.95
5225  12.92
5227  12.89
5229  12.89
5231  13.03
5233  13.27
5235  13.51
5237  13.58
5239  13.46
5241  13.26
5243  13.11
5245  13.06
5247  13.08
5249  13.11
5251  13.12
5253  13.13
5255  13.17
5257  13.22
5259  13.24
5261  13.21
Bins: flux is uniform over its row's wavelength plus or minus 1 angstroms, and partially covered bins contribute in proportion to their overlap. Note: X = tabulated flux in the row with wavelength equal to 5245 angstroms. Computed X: 13.06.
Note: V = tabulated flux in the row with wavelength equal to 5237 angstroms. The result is 13.58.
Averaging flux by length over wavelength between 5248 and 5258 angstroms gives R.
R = 13.2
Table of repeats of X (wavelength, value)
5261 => 13.21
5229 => 12.89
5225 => 12.92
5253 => 13.13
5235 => 13.51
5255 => 13.17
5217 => 13.08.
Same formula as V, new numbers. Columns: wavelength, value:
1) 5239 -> 13.46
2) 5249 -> 13.11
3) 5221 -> 12.96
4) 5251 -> 13.12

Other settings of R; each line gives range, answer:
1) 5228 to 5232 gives 13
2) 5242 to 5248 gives 13.1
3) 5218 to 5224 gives 13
